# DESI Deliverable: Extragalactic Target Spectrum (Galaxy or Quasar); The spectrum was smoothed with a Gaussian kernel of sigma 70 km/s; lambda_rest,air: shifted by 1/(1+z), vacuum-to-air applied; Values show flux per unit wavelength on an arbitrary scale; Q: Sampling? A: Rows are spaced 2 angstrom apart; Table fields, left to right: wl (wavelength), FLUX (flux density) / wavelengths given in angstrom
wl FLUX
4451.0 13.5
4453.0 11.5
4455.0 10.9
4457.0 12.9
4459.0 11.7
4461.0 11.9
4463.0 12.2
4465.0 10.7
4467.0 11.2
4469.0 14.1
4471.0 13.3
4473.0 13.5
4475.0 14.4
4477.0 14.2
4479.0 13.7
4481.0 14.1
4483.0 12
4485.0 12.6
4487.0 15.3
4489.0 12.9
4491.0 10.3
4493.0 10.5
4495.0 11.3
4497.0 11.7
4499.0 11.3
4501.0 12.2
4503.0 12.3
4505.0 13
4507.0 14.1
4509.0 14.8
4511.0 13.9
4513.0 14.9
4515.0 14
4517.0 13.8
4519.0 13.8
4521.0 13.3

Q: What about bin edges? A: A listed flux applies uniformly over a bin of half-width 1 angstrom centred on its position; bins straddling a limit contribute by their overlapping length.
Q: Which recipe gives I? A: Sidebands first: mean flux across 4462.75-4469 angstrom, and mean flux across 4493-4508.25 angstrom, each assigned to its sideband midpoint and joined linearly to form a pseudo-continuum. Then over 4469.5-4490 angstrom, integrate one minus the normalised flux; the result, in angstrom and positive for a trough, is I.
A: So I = -2.95 angstrom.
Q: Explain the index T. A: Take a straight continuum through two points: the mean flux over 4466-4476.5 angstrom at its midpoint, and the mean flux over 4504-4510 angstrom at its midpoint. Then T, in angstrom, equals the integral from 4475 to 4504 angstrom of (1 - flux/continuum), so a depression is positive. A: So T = 2.4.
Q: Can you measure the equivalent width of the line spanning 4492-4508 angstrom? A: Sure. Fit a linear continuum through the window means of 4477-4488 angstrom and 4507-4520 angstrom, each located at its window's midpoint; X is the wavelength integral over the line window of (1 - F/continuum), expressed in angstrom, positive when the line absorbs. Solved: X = 2.2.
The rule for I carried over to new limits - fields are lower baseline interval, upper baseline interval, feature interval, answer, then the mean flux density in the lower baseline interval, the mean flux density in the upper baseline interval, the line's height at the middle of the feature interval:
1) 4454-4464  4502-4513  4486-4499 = 1.20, 11.9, 13.7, 13.2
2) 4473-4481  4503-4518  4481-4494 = 1.48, 14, 14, 14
